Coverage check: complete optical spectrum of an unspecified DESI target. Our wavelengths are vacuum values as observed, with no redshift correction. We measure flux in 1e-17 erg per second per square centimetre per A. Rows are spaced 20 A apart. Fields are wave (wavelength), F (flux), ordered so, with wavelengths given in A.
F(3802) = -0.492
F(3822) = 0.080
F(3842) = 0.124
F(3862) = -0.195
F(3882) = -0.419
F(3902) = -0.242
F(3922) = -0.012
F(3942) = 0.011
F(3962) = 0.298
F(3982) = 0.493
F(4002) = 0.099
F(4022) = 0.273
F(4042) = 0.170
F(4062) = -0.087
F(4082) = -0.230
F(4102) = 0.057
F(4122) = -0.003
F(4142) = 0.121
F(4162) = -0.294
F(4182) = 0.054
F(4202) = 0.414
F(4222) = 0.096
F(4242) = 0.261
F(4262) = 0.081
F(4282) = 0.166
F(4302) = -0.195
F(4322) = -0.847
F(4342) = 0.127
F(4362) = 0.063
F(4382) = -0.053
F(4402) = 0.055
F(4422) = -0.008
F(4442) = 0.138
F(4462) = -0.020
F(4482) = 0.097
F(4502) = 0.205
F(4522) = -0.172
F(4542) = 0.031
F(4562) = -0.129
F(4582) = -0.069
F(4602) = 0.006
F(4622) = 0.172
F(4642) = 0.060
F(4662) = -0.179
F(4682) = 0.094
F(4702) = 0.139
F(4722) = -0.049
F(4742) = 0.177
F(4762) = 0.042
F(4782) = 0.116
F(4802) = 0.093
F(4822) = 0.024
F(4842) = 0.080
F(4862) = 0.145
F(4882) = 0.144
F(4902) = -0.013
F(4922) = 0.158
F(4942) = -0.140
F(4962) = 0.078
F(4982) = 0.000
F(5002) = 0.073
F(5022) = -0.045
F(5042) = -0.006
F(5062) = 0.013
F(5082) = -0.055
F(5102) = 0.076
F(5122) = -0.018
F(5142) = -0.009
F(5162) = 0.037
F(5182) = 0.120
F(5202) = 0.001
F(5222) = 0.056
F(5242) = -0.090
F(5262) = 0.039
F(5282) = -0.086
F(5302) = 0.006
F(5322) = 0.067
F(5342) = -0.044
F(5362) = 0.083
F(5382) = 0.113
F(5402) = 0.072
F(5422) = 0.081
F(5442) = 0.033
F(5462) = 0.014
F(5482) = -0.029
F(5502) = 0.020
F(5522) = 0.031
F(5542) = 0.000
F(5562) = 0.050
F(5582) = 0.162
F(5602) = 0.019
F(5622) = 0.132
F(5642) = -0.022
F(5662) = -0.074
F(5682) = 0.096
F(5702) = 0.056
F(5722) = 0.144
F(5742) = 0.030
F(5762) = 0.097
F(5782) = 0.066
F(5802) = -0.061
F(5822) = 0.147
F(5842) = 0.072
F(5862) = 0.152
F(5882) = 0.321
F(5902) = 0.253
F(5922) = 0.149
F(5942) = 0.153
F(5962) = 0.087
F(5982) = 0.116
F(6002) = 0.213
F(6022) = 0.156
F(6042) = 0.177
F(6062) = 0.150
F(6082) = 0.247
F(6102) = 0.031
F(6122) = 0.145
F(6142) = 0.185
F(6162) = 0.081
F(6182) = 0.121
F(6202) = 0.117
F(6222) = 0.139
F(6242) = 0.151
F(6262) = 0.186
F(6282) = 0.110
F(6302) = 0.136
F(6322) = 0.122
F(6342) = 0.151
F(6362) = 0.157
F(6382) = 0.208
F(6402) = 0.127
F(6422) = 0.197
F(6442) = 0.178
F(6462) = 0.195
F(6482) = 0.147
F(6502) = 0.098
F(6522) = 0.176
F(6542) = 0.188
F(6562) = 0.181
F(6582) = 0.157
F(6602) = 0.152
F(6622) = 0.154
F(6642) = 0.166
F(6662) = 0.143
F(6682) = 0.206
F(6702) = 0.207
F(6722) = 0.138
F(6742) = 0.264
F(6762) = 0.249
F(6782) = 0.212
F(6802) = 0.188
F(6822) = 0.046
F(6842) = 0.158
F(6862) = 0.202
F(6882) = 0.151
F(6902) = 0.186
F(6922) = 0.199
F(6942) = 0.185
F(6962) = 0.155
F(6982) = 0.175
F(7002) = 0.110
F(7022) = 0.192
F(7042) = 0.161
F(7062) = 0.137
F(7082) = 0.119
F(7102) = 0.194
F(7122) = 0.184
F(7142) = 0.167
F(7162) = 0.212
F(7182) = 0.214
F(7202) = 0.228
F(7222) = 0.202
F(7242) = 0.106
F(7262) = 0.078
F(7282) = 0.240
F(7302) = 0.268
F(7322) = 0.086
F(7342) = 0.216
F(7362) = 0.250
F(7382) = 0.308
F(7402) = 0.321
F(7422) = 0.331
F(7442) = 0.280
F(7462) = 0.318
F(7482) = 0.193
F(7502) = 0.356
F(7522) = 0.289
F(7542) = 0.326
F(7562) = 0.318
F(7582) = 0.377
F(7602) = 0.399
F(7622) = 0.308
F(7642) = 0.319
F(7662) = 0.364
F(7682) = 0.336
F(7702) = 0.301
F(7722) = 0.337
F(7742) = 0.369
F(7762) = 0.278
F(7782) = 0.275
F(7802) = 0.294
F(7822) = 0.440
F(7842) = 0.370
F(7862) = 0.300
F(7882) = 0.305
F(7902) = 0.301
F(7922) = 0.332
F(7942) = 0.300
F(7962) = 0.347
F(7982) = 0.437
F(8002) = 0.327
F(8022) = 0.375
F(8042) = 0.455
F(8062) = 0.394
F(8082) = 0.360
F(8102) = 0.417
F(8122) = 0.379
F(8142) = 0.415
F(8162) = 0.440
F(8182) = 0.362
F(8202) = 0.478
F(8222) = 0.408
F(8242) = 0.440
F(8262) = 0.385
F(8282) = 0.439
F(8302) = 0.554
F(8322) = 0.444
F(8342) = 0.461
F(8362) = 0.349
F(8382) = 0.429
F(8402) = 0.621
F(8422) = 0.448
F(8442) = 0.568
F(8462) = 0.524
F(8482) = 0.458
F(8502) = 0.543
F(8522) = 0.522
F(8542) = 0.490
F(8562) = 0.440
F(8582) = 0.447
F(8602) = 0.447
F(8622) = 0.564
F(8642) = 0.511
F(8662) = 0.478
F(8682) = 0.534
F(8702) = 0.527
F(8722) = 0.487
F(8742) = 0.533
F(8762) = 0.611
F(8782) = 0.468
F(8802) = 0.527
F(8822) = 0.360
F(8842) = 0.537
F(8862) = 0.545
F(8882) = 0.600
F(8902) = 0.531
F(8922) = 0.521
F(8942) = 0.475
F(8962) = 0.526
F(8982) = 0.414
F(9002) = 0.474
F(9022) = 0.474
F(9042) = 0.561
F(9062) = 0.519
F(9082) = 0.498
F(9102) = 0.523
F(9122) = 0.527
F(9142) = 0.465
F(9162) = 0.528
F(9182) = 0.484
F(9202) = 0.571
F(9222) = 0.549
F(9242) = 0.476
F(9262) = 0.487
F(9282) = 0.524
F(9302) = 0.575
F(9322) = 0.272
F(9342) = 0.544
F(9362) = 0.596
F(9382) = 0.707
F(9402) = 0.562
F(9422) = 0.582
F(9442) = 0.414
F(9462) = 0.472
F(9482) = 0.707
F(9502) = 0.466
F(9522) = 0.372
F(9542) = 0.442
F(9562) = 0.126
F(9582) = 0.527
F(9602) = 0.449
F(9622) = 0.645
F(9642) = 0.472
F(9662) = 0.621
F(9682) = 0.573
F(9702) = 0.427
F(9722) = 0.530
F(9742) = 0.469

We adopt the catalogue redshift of 0.84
